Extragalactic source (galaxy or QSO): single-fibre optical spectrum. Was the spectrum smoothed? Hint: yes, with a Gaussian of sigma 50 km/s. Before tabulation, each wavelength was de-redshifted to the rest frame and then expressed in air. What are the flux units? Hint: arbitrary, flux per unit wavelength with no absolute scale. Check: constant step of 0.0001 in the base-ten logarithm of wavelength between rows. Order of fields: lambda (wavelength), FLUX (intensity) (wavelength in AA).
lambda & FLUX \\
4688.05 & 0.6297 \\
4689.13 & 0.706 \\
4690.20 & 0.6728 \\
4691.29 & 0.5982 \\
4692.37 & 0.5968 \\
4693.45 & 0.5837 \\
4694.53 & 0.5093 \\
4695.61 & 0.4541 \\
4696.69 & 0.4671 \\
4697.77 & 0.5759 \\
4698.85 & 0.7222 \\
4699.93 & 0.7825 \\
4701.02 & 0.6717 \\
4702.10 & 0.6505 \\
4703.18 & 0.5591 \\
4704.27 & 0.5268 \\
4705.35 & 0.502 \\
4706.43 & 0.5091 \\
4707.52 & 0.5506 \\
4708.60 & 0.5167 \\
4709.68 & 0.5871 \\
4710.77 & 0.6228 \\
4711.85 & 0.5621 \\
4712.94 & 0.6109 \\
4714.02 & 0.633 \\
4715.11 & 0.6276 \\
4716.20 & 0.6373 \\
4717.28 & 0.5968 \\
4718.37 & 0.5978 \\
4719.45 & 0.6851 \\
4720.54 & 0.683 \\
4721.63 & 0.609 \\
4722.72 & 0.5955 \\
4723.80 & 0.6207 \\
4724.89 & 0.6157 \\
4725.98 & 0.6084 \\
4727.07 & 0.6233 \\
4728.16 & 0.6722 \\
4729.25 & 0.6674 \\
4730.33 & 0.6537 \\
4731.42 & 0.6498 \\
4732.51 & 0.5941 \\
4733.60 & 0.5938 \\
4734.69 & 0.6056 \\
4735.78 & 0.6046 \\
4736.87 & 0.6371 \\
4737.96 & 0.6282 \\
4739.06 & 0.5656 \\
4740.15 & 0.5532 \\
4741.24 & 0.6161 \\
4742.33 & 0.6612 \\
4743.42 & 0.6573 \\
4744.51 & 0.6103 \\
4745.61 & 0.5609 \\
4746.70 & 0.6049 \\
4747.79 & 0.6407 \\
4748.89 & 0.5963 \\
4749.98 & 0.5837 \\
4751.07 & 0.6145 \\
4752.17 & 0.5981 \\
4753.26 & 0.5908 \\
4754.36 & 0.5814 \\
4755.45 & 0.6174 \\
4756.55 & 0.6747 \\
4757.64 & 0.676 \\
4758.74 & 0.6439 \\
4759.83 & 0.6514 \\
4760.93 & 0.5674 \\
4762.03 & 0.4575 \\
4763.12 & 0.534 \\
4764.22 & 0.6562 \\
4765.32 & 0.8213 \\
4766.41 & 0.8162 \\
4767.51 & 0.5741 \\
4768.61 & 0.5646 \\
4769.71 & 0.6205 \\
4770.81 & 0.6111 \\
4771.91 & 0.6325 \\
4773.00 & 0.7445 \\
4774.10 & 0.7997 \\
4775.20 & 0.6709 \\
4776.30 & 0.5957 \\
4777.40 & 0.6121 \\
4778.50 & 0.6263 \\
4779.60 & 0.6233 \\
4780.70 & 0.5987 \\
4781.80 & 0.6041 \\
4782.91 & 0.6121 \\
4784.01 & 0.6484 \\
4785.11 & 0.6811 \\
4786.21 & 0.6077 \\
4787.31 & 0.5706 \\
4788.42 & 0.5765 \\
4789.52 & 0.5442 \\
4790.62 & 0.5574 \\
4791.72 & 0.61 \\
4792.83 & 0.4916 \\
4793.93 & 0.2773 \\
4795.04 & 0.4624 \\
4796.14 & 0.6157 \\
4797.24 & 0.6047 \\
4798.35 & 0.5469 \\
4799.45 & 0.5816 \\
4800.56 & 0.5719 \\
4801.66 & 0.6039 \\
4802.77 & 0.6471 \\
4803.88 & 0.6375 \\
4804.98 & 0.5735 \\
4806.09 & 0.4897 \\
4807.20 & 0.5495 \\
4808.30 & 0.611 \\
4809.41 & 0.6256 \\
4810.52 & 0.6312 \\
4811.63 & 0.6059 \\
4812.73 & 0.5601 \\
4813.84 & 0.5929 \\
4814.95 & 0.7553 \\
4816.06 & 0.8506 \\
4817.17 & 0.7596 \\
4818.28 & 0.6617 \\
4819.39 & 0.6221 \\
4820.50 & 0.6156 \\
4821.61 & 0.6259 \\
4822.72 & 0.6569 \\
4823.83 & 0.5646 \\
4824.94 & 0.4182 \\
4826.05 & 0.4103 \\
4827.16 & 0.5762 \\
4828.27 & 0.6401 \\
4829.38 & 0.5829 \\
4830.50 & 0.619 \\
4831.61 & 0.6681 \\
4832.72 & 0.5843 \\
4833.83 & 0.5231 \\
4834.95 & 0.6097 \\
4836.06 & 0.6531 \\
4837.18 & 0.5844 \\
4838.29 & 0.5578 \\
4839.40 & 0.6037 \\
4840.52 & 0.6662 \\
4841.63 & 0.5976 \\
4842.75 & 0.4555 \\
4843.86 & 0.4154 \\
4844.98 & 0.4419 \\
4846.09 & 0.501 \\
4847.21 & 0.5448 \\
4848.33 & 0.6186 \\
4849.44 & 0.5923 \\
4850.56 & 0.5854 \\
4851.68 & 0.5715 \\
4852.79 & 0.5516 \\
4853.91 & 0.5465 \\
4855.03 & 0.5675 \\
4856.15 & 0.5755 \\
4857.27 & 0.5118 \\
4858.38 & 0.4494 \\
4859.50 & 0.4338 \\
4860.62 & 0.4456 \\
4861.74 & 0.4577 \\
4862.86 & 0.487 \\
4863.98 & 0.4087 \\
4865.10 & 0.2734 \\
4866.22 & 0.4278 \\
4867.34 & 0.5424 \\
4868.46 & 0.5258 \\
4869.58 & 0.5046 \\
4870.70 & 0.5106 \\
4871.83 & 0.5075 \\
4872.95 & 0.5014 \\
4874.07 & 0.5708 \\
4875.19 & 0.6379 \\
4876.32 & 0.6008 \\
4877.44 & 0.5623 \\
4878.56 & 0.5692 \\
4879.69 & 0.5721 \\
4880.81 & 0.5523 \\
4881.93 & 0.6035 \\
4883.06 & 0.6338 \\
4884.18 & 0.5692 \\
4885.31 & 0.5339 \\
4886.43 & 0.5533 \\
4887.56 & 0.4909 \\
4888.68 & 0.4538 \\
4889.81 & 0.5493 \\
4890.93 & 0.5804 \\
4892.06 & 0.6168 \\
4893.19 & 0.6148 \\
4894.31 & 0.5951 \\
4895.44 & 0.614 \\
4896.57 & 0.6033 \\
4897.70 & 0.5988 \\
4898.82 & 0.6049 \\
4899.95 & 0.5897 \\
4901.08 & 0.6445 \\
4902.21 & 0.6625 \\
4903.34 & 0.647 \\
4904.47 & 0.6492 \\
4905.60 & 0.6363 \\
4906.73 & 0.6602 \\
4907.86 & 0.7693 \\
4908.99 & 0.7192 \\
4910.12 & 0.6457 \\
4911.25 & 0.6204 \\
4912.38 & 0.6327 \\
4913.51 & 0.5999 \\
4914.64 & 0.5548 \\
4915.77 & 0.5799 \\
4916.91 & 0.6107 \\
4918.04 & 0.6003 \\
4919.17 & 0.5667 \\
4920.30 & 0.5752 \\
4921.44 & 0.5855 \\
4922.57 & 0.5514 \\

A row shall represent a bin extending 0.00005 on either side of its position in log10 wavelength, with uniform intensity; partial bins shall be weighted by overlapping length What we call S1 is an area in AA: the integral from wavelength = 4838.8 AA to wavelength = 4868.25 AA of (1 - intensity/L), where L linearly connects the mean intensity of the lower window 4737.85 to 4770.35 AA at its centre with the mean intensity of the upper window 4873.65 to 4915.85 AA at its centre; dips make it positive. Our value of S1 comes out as 4.7 AA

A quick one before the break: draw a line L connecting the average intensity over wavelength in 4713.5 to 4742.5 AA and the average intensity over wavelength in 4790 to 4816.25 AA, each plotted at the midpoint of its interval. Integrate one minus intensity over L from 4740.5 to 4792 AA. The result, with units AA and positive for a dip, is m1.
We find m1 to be -1.85 AA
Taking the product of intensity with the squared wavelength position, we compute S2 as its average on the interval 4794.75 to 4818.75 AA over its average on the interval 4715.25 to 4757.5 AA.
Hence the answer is 1.03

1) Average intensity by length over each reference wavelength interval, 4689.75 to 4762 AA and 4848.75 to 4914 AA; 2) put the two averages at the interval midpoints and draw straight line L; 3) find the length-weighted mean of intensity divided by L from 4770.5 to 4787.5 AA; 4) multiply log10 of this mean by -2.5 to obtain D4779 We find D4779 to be -0.09 mag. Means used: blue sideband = 0.607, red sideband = 0.565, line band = 0.642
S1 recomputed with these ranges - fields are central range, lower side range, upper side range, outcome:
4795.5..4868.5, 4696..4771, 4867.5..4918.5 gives 4.15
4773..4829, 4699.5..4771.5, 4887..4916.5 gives 1.21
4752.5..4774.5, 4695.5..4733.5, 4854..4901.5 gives -1.97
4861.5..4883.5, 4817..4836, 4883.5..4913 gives 2.97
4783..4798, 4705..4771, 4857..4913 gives 0.93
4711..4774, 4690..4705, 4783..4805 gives -4.37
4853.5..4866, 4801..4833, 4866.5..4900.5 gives 2.47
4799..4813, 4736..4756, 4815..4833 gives 0.57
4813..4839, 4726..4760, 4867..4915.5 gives -0.43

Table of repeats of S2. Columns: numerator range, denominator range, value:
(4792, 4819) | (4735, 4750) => 1.01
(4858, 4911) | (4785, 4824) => 0.97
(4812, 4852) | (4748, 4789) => 0.97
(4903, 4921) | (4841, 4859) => 1.21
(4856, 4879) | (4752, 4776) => 0.81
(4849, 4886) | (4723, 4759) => 0.90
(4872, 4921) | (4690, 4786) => 1.04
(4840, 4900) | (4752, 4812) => 0.92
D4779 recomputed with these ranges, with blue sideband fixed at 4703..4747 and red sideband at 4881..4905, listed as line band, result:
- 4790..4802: 0.117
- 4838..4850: 0.095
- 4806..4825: -0.059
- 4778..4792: -0.008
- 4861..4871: 0.279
